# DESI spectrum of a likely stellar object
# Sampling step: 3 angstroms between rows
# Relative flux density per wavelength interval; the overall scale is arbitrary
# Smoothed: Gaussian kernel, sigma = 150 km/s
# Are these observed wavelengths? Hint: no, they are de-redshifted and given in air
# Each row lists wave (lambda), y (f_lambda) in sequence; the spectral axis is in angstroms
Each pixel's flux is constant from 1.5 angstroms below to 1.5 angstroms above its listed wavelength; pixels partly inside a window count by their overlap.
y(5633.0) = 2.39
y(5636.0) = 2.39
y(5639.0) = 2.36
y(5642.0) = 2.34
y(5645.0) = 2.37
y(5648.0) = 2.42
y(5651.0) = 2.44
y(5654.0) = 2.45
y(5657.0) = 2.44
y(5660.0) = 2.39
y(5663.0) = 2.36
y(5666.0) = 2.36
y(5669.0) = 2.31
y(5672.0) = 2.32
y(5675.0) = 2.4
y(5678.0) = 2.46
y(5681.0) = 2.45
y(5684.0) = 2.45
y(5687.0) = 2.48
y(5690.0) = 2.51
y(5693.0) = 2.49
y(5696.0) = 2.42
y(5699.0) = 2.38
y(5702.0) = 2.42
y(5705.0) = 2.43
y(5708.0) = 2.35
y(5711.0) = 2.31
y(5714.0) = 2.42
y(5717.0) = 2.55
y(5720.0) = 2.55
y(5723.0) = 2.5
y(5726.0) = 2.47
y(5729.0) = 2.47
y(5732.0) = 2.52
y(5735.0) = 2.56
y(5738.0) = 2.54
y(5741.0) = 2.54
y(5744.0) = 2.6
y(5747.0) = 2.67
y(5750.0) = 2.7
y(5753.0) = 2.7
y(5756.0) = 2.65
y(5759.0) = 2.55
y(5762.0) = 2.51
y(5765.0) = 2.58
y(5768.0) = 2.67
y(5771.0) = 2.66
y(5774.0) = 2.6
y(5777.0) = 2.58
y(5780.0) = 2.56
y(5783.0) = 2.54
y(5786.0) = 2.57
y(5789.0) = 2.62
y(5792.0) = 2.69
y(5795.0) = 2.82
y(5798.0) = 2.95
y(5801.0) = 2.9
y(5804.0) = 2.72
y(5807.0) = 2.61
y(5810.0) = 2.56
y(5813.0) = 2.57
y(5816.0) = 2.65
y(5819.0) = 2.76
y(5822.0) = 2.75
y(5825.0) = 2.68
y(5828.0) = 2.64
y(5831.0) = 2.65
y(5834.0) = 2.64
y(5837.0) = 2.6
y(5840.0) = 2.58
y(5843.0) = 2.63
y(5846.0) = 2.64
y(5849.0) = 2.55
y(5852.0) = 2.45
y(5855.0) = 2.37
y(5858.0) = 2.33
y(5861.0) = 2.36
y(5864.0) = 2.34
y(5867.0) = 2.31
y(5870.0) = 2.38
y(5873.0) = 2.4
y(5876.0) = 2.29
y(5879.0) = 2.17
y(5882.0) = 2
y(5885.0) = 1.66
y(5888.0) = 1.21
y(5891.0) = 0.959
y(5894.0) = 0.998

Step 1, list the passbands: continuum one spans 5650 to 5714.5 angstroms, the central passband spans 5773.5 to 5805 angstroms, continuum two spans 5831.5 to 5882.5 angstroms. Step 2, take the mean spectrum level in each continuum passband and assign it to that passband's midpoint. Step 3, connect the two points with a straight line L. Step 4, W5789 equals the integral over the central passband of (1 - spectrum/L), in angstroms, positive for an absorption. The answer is -3.5 angstroms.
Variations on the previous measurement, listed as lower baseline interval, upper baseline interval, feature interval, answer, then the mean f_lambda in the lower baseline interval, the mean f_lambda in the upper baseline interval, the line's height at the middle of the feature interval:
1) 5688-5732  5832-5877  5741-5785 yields -2.8 angstroms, 2.45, 2.46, 2.45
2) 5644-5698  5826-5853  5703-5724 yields 0.2 angstroms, 2.42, 2.6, 2.46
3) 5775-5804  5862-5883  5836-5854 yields -1.1 angstroms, 2.69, 2.28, 2.42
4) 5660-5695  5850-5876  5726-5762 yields -2.8 angstroms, 2.42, 2.37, 2.4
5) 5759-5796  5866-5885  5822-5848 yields -2.9 angstroms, 2.61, 2.21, 2.38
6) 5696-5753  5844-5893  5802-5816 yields -2.1 angstroms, 2.5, 2.14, 2.29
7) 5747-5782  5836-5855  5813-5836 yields -0.9 angstroms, 2.62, 2.56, 2.57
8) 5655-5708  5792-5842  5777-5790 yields 0.3 angstroms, 2.41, 2.69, 2.62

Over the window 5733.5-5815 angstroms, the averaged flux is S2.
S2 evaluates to 2.64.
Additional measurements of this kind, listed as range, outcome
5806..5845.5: 2.64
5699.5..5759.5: 2.52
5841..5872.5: 2.44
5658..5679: 2.37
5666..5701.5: 2.42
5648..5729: 2.43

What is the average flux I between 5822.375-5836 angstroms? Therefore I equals 2.66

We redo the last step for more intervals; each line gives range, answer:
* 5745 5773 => 2.63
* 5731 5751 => 2.59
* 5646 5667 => 2.41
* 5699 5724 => 2.44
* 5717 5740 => 2.52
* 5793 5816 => 2.73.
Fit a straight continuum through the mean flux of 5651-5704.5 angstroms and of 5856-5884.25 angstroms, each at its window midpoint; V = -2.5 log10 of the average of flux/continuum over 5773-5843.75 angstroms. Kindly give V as -0.15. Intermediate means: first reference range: 2.42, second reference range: 2.27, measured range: 2.66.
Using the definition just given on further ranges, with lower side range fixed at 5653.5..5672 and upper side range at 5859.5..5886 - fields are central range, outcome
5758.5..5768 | -0.12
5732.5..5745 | -0.10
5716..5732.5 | -0.08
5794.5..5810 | -0.22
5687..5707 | -0.04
